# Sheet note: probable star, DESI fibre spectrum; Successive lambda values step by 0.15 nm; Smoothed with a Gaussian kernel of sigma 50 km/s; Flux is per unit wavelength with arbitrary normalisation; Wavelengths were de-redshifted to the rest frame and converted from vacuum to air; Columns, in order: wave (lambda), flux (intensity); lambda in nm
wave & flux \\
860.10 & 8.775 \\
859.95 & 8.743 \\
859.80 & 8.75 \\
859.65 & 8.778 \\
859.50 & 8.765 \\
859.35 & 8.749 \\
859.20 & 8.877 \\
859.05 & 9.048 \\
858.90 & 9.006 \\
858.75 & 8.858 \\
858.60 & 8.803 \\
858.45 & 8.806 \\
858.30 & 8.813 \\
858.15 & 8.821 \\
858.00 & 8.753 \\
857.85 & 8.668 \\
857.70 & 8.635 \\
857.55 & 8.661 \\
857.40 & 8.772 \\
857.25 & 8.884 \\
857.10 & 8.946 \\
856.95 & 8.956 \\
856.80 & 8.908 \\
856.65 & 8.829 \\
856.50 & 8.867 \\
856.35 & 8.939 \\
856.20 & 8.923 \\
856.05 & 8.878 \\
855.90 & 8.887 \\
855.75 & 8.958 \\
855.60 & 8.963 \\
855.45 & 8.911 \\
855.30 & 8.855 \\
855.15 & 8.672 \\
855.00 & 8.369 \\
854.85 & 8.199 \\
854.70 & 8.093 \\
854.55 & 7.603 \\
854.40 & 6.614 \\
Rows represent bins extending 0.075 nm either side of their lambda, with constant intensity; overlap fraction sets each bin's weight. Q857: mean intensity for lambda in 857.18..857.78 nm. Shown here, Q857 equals 8.74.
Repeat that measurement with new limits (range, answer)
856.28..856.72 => 8.88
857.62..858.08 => 8.69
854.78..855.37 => 8.52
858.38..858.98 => 8.87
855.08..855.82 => 8.87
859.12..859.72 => 8.79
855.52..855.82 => 8.96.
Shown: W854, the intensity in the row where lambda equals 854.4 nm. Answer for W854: 6.614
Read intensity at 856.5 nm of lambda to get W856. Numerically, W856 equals 8.867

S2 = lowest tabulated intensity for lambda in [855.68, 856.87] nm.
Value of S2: 8.829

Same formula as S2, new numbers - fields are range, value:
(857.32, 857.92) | 8.635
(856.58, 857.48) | 8.772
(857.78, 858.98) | 8.668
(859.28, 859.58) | 8.749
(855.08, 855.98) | 8.672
